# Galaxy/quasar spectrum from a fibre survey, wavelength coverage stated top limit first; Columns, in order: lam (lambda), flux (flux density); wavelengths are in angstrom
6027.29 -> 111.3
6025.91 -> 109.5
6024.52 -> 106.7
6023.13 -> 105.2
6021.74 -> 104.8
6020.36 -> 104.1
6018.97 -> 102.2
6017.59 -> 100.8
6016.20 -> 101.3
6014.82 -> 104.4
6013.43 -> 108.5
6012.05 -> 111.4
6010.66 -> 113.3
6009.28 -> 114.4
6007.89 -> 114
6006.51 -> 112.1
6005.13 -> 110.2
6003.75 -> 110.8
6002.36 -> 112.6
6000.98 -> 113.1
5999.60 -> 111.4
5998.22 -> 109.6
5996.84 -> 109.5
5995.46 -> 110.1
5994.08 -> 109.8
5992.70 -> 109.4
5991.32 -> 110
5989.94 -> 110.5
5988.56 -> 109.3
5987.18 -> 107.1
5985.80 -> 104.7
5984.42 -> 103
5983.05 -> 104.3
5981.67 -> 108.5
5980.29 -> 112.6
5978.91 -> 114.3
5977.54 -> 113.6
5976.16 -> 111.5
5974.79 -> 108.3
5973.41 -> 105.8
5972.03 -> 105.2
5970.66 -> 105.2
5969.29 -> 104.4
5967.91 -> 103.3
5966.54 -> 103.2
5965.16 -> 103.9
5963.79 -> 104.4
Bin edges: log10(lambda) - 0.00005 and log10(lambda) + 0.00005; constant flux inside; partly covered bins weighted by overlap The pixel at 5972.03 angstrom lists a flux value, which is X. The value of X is 105.2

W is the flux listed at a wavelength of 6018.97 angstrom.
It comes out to 102.2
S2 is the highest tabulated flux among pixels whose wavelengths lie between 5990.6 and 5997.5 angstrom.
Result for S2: 110.1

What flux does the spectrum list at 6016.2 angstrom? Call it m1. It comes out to 101.3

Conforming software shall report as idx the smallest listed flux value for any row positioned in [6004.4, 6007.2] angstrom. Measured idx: 110.2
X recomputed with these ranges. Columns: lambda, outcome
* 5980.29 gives 112.6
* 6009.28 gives 114.4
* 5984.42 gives 103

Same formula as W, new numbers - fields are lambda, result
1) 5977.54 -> 113.6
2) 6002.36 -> 112.6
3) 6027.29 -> 111.3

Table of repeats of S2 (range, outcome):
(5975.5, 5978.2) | 113.6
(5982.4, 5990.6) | 110.5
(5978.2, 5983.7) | 114.3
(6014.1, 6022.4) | 104.8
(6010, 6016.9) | 113.3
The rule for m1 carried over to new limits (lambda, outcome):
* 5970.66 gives 105.2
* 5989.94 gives 110.5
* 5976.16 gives 111.5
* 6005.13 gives 110.2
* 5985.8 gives 104.7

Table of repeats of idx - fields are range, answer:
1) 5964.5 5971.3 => 103.2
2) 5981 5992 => 103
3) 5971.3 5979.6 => 105.2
